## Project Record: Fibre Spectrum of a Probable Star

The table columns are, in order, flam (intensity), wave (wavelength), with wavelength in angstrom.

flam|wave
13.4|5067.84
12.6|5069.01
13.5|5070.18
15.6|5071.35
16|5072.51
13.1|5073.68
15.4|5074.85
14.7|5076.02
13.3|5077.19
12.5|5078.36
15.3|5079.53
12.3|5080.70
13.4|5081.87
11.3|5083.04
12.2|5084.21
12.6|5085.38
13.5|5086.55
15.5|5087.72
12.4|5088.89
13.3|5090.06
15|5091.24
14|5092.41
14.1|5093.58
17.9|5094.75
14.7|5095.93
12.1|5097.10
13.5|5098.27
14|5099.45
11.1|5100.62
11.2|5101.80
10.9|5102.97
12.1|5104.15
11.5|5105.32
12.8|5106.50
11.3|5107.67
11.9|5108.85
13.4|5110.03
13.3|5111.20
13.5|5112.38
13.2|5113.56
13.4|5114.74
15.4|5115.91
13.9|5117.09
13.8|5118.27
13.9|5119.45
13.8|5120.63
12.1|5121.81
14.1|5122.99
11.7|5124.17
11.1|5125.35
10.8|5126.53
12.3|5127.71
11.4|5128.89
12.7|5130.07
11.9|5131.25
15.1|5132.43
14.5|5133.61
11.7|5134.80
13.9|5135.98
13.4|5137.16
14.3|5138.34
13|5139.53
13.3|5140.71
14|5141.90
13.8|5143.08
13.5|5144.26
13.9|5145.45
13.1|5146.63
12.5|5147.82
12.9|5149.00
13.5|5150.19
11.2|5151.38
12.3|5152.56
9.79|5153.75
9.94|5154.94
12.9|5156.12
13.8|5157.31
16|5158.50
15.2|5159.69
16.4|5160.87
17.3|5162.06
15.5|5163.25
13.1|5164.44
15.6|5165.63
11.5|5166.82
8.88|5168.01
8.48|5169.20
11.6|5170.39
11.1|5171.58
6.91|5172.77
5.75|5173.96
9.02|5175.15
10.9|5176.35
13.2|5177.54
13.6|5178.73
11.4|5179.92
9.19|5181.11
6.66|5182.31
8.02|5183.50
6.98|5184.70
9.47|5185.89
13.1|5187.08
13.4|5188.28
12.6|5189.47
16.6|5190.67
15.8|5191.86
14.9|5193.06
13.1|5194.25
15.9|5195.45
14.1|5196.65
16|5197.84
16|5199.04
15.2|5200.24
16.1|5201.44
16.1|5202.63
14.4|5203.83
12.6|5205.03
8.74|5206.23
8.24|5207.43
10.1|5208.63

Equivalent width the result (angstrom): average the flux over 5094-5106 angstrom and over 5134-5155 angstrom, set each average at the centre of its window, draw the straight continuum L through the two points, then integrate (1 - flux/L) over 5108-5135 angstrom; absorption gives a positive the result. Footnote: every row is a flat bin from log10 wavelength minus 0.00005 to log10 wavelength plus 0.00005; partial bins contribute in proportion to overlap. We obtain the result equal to -0.2 angstrom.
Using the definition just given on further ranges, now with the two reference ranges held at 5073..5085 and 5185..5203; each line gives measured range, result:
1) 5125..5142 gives 1.19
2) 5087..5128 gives 1.48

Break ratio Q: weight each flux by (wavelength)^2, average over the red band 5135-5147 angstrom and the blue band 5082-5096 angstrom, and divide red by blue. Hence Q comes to 1.00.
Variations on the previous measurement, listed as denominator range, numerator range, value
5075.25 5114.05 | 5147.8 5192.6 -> 0.93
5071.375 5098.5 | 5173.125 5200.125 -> 0.91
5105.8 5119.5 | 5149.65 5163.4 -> 1.04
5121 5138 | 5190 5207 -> 1.18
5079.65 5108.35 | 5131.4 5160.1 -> 1.03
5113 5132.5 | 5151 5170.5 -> 1.02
